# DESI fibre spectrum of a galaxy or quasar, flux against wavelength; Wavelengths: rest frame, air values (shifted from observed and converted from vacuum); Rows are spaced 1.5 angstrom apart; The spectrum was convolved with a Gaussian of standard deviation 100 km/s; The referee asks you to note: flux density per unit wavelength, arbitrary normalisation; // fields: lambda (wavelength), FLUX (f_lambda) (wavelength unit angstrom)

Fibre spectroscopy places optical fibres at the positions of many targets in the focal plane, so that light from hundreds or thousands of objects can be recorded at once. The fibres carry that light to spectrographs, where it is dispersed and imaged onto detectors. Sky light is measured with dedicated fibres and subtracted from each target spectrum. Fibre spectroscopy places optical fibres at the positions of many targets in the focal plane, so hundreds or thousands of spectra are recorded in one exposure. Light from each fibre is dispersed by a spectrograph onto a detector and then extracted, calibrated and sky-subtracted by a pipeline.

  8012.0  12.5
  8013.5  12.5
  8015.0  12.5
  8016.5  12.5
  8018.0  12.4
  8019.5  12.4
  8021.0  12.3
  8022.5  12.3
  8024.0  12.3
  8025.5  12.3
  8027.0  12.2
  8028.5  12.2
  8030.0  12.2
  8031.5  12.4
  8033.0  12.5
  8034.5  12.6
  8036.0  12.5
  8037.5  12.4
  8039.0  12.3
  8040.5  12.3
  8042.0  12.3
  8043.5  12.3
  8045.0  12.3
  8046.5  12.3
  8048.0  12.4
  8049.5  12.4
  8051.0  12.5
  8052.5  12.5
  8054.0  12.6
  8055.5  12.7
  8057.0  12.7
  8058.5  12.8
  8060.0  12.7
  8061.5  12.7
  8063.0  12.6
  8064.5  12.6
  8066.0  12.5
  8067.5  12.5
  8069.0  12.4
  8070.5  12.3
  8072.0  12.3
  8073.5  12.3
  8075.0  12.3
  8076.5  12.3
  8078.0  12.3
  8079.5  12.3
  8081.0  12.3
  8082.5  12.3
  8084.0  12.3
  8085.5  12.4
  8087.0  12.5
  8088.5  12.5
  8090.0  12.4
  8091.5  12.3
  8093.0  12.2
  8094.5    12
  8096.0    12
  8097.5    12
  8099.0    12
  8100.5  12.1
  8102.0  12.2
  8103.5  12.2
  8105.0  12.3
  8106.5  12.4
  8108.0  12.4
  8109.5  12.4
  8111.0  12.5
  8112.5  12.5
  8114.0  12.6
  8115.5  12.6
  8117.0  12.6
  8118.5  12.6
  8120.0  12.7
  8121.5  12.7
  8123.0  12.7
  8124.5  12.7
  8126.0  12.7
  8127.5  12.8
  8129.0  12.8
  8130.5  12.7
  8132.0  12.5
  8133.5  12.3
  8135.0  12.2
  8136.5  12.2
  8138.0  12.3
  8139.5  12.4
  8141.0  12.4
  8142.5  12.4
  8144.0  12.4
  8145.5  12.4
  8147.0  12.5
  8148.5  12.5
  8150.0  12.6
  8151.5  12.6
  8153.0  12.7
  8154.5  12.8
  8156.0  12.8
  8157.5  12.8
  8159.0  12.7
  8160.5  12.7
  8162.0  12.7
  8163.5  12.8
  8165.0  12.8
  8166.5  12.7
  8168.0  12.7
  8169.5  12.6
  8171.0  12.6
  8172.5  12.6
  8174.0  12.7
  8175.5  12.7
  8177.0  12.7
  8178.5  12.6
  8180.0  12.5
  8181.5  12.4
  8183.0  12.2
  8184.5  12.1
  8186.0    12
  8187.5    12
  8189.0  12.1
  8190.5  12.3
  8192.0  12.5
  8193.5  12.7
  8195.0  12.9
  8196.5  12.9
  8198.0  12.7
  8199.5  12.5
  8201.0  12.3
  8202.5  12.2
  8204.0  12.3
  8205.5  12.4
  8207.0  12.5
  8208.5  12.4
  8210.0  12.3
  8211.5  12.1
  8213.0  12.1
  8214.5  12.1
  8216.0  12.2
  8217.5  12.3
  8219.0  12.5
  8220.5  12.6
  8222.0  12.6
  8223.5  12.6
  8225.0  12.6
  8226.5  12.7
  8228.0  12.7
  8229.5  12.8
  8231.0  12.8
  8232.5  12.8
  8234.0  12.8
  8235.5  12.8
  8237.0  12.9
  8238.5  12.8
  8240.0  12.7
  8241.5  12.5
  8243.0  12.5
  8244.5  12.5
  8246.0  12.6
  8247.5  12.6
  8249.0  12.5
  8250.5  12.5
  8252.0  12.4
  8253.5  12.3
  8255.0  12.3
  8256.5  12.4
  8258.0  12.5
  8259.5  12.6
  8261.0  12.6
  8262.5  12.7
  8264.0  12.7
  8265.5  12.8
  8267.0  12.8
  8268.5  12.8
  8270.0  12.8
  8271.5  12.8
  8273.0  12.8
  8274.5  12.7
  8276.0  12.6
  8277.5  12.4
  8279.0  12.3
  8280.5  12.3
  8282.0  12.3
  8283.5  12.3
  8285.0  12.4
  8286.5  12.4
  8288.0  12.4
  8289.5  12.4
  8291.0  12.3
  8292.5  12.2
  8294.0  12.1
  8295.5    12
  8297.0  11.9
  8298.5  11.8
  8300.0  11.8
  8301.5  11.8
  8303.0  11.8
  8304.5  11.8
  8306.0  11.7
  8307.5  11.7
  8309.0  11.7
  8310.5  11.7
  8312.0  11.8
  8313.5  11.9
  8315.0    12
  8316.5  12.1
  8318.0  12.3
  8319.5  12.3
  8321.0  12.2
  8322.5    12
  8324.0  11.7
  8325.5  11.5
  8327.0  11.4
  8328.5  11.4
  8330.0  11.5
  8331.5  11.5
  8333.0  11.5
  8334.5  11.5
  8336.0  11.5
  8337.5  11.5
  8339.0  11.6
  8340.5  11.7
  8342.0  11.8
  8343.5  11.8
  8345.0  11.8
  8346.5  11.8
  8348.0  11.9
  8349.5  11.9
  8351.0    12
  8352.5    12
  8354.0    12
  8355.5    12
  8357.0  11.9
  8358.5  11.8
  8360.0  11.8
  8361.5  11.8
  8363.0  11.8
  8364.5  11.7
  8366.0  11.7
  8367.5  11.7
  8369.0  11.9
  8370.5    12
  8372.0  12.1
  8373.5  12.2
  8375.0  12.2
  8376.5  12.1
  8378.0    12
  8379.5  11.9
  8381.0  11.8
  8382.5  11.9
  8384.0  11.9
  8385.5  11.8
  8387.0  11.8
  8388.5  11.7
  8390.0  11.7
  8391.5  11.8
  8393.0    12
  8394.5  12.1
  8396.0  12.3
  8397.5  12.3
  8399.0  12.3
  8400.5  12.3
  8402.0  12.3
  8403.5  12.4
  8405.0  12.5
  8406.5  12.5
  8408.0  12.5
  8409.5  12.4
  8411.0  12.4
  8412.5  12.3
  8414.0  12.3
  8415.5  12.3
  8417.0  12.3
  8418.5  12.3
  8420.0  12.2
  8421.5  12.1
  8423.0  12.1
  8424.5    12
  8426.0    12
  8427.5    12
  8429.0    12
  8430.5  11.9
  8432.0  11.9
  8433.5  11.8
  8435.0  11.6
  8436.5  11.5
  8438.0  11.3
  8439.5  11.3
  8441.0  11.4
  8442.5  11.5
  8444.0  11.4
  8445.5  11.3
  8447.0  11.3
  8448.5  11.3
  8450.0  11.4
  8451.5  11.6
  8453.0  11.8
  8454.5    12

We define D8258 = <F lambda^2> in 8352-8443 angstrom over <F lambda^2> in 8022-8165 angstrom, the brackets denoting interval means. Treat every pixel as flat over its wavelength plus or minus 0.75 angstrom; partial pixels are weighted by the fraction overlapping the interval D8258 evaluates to 1.04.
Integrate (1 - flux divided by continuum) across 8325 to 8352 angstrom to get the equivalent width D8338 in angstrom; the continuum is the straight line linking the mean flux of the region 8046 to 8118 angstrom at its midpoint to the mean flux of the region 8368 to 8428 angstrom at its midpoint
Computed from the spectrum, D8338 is 1.2 angstrom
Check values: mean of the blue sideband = 12.4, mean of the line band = 11.6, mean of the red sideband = 12.1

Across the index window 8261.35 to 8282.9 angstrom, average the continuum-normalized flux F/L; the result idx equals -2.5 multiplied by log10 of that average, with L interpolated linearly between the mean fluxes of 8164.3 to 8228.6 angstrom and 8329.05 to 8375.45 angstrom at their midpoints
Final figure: -0.04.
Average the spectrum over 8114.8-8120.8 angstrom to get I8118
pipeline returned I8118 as 12.6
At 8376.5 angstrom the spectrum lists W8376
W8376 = 12.1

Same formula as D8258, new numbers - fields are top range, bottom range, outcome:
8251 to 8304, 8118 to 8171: 1.02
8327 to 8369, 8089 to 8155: 1.00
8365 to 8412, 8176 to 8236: 1.01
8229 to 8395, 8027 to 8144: 1.03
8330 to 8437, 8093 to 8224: 1.01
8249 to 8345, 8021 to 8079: 1.04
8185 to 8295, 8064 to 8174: 1.03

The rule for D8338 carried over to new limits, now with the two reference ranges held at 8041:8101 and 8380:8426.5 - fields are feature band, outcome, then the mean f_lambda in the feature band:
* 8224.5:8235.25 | -0.4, 12.7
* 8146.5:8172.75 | -0.8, 12.7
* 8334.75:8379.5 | 1.2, 11.9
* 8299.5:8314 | 0.5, 11.8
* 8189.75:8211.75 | -0.3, 12.5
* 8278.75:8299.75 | 0.0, 12.2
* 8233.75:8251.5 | -0.5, 12.6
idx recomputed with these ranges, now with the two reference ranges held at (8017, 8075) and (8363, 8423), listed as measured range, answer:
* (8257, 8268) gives -0.04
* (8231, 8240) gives -0.05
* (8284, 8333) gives 0.02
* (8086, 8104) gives 0.02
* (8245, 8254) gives -0.02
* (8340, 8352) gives 0.03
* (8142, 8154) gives -0.02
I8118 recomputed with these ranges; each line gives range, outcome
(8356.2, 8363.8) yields 11.8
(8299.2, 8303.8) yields 11.8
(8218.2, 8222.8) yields 12.6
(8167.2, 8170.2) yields 12.7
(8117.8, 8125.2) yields 12.7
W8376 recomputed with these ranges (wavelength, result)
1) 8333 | 11.5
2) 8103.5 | 12.2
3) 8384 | 11.9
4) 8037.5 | 12.4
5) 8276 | 12.6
